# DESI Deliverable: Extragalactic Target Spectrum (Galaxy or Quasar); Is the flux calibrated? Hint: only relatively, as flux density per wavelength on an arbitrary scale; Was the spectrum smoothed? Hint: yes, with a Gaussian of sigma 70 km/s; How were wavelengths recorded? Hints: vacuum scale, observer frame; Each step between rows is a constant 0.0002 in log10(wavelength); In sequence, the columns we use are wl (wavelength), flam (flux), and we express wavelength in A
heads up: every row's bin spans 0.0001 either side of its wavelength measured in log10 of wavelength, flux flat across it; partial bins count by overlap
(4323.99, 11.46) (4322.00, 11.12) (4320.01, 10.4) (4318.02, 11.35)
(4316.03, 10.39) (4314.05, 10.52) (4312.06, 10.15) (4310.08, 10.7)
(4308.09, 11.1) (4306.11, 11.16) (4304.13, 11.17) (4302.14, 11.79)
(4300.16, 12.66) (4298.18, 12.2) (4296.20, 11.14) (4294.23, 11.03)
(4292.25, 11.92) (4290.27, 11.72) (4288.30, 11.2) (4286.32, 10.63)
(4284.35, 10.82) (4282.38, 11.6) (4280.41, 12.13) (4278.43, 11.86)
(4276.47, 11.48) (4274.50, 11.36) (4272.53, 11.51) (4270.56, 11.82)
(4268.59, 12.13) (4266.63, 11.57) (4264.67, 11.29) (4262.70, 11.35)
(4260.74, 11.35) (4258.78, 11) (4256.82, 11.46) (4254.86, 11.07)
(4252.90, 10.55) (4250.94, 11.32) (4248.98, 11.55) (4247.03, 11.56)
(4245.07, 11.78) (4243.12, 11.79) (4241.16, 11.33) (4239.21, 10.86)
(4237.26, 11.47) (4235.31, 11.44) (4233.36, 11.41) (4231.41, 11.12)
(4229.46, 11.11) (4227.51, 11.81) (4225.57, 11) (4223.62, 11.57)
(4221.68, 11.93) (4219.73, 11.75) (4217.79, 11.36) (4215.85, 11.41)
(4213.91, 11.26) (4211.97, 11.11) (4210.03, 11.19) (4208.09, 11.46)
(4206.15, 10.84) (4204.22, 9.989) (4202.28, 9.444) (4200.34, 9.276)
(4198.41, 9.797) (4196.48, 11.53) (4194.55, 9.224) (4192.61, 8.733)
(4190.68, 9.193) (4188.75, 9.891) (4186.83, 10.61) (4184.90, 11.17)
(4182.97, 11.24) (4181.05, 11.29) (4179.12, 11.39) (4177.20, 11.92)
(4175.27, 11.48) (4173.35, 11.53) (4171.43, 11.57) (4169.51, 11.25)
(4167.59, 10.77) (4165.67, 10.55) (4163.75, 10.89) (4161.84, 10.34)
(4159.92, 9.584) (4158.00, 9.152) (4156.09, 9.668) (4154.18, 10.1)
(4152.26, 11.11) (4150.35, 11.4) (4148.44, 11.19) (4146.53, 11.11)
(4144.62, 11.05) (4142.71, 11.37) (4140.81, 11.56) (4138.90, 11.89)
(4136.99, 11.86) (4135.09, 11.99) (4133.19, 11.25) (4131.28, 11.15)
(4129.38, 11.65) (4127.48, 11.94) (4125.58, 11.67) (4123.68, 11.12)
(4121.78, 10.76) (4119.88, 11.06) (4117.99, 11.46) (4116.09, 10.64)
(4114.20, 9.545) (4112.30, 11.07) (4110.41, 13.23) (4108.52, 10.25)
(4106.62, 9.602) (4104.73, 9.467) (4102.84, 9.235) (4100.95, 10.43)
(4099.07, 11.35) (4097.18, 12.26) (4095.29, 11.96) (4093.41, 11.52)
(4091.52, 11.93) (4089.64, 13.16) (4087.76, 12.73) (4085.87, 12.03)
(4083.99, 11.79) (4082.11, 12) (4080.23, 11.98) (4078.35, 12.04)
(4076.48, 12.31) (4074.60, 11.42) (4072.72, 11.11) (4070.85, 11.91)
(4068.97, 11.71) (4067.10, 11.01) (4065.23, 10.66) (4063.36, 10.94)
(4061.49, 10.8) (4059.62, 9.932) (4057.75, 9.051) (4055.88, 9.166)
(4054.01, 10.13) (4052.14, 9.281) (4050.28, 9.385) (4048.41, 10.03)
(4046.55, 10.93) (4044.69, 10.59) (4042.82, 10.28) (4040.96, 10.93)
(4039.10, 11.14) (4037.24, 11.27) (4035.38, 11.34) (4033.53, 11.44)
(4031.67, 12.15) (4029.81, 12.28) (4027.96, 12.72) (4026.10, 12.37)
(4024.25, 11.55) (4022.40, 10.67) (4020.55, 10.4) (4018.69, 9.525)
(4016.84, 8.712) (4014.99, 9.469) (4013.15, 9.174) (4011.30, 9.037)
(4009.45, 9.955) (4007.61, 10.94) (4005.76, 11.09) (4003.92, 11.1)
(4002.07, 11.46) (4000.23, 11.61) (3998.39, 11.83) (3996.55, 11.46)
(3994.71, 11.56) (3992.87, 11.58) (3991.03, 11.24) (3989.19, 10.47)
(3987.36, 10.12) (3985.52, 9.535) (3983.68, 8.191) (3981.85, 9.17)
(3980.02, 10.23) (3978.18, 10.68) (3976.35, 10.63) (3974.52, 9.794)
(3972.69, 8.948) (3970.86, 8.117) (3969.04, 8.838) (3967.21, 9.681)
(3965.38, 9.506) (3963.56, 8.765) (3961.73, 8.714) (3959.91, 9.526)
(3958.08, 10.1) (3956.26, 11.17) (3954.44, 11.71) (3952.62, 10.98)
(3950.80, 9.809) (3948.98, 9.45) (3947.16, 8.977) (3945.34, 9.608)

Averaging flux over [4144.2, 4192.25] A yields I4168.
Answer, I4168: 10.7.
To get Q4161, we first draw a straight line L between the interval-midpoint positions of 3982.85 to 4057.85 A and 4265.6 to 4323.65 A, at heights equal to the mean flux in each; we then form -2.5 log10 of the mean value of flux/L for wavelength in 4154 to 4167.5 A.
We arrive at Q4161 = 0.093 mag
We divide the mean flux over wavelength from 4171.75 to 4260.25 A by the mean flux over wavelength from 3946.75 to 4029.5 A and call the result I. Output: 1.1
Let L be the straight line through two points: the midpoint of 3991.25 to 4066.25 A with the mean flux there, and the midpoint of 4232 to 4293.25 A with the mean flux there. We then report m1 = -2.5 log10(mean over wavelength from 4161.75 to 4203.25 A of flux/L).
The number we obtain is 0.06 mag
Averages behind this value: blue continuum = 10.7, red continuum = 11.4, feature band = 10.6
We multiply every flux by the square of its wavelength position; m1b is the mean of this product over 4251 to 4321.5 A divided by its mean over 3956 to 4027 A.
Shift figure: 1.28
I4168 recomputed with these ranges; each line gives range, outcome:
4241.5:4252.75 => 11.5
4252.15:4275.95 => 11.4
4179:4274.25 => 11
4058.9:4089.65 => 11.6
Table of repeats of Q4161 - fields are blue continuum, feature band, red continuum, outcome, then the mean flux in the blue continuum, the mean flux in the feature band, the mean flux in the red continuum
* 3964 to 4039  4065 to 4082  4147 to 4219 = -0.11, 10.5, 11.6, 10.7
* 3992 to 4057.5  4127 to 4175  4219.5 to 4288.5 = 0.01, 10.7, 11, 11.4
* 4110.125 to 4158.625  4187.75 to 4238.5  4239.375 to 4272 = 0.05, 11.1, 10.8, 11.4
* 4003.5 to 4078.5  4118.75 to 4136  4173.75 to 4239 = -0.06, 10.7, 11.4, 10.9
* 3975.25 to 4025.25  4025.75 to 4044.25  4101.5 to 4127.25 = -0.10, 10.4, 11.5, 10.7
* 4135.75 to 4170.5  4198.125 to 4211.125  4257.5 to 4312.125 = 0.08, 10.8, 10.3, 11.4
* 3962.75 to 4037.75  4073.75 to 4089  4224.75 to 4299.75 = -0.12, 10.5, 12.1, 11.4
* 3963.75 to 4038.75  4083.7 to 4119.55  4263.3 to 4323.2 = -0.04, 10.5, 11.2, 11.3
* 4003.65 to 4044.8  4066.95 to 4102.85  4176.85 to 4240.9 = -0.09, 10.8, 11.8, 10.9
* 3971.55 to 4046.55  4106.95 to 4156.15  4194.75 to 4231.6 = -0.04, 10.7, 11.2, 11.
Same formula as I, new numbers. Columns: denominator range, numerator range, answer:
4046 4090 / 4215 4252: 1.04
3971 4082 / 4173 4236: 1.02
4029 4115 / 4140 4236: 0.98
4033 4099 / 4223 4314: 1.02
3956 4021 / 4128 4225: 1.08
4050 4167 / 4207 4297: 1.03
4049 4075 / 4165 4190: 1.06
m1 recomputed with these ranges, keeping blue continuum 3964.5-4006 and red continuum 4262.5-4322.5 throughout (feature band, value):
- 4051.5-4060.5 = 0.11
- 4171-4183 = -0.05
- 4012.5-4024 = 0.07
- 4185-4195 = 0.14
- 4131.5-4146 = -0.07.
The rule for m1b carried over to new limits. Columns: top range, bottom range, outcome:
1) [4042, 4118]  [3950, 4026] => 1.13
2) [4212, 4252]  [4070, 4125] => 1.07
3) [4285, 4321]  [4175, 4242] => 1.07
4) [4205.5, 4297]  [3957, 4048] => 1.23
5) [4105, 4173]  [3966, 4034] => 1.12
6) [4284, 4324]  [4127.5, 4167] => 1.10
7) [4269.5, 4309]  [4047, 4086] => 1.18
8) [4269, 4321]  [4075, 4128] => 1.09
